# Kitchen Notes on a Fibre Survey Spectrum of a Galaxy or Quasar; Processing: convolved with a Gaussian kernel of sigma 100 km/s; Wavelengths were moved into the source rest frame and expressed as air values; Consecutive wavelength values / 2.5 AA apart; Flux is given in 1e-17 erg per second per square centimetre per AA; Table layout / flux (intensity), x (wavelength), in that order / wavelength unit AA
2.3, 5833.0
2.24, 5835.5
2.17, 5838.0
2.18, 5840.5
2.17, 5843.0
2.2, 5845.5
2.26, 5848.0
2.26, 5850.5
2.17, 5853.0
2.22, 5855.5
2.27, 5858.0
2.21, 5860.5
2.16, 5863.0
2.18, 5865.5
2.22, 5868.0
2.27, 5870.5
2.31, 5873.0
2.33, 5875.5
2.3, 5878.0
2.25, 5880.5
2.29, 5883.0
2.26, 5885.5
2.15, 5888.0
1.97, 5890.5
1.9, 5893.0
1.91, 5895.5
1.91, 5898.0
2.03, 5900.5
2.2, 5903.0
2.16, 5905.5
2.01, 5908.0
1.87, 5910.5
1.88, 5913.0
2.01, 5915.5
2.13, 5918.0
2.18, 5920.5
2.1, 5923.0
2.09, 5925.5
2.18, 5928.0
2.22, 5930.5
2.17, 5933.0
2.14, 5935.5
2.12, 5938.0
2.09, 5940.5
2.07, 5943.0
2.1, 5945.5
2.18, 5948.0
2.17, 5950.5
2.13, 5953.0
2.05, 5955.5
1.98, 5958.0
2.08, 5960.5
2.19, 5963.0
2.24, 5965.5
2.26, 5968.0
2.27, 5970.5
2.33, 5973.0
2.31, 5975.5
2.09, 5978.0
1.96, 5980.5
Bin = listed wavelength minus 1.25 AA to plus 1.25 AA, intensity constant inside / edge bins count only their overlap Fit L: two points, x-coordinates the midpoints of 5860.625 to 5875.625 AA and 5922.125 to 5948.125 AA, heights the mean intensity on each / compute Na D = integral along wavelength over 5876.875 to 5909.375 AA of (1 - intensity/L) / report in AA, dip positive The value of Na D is 1.4 AA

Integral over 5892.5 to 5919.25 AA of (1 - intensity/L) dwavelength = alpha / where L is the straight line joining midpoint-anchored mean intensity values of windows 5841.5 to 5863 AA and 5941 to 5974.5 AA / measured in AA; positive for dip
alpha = 2.2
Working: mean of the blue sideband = 2.22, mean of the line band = 2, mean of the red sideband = 2.16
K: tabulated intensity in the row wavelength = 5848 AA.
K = 2.26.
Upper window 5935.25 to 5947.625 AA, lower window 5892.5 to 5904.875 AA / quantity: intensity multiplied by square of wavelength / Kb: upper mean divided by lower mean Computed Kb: 1.07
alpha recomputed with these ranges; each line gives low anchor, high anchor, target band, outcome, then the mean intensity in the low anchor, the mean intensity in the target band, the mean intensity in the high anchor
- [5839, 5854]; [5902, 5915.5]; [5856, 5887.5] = -1.8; 2.21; 2.25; 2.02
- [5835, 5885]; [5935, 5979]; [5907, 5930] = 1.4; 2.23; 2.06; 2.16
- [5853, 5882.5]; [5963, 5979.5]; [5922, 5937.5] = 0.6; 2.25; 2.15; 2.24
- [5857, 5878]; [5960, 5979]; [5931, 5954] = 1.0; 2.25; 2.13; 2.23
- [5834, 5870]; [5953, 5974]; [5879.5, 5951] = 3.1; 2.21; 2.09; 2.17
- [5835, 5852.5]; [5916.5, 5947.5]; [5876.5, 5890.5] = -0.3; 2.21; 2.23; 2.13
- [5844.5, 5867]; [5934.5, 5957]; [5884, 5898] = 0.9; 2.21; 2.03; 2.11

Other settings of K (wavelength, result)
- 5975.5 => 2.31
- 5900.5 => 2.03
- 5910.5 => 1.87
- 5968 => 2.26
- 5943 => 2.07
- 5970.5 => 2.27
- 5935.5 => 2.14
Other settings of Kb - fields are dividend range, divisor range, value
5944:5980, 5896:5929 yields 1.07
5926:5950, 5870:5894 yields 0.99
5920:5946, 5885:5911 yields 1.06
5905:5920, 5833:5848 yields 0.93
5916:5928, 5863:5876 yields 0.96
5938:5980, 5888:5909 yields 1.09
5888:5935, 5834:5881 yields 0.94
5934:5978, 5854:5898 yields 1.02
